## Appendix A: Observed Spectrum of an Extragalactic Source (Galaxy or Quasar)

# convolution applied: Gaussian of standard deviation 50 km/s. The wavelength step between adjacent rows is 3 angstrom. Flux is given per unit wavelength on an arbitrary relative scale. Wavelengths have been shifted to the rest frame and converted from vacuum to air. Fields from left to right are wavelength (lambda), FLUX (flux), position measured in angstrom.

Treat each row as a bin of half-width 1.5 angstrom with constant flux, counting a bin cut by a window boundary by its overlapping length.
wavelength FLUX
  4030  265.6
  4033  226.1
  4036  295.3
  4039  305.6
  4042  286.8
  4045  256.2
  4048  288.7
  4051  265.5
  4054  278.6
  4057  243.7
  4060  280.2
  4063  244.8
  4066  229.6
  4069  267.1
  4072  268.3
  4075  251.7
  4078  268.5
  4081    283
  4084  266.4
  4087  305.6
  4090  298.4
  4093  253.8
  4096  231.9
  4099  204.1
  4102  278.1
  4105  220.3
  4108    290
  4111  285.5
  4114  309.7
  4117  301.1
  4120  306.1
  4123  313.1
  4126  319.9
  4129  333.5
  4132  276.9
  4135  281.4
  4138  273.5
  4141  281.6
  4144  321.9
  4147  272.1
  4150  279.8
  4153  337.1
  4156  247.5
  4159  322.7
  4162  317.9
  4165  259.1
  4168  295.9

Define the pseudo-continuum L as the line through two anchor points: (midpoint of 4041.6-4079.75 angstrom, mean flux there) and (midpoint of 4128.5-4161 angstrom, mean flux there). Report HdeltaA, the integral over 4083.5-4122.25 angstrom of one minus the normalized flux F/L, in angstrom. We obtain 0.6 angstrom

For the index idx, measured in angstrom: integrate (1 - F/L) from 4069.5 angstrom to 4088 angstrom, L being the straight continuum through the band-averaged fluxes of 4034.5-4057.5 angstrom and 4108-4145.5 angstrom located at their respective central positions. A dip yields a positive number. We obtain 1.0 angstrom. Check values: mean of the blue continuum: 279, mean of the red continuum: 300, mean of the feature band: 273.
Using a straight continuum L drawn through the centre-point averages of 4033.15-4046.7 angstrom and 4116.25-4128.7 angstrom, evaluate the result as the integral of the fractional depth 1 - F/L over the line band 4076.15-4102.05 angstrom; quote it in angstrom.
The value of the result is 3.0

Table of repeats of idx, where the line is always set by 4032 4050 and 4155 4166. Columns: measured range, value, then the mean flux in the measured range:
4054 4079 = 1.99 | 258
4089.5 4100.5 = 1.58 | 242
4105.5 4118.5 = -0.27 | 291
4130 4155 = -0.22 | 291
